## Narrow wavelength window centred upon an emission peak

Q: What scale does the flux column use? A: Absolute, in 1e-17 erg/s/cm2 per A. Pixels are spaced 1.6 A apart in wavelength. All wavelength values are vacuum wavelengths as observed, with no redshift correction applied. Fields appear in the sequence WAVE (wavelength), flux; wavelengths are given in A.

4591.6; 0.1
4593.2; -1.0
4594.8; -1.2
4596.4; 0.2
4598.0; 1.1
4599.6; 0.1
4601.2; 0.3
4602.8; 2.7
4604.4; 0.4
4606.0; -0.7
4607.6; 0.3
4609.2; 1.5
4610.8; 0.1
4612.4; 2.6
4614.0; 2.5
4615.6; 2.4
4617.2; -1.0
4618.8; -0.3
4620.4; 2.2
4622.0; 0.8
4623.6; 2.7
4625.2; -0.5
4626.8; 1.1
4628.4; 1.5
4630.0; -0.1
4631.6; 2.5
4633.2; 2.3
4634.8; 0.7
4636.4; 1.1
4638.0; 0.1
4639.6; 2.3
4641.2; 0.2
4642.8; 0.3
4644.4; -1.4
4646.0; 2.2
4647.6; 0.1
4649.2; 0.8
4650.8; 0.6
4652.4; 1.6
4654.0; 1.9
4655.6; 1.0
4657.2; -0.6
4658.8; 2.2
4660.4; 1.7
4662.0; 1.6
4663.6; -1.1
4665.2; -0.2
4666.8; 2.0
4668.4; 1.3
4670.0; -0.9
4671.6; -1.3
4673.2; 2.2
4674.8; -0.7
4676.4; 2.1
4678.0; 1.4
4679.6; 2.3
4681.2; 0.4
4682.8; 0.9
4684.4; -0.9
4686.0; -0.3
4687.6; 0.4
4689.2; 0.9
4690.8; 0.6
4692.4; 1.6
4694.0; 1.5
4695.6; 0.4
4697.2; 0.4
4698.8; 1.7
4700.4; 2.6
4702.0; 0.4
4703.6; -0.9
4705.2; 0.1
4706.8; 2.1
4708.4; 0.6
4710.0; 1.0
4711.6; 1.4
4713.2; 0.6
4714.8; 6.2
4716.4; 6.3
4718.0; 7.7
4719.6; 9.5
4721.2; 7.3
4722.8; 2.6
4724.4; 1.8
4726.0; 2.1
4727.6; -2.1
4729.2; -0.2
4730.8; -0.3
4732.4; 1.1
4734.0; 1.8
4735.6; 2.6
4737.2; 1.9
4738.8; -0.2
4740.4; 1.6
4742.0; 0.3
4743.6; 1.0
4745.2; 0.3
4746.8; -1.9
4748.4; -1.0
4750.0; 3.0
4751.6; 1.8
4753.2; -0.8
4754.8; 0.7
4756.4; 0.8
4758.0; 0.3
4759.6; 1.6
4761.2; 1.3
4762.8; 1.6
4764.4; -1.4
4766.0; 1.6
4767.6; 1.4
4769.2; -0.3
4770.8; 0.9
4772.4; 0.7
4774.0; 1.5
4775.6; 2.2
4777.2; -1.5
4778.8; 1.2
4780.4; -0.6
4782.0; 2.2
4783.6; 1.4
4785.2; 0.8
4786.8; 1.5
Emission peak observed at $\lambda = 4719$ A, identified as [O II] 3727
